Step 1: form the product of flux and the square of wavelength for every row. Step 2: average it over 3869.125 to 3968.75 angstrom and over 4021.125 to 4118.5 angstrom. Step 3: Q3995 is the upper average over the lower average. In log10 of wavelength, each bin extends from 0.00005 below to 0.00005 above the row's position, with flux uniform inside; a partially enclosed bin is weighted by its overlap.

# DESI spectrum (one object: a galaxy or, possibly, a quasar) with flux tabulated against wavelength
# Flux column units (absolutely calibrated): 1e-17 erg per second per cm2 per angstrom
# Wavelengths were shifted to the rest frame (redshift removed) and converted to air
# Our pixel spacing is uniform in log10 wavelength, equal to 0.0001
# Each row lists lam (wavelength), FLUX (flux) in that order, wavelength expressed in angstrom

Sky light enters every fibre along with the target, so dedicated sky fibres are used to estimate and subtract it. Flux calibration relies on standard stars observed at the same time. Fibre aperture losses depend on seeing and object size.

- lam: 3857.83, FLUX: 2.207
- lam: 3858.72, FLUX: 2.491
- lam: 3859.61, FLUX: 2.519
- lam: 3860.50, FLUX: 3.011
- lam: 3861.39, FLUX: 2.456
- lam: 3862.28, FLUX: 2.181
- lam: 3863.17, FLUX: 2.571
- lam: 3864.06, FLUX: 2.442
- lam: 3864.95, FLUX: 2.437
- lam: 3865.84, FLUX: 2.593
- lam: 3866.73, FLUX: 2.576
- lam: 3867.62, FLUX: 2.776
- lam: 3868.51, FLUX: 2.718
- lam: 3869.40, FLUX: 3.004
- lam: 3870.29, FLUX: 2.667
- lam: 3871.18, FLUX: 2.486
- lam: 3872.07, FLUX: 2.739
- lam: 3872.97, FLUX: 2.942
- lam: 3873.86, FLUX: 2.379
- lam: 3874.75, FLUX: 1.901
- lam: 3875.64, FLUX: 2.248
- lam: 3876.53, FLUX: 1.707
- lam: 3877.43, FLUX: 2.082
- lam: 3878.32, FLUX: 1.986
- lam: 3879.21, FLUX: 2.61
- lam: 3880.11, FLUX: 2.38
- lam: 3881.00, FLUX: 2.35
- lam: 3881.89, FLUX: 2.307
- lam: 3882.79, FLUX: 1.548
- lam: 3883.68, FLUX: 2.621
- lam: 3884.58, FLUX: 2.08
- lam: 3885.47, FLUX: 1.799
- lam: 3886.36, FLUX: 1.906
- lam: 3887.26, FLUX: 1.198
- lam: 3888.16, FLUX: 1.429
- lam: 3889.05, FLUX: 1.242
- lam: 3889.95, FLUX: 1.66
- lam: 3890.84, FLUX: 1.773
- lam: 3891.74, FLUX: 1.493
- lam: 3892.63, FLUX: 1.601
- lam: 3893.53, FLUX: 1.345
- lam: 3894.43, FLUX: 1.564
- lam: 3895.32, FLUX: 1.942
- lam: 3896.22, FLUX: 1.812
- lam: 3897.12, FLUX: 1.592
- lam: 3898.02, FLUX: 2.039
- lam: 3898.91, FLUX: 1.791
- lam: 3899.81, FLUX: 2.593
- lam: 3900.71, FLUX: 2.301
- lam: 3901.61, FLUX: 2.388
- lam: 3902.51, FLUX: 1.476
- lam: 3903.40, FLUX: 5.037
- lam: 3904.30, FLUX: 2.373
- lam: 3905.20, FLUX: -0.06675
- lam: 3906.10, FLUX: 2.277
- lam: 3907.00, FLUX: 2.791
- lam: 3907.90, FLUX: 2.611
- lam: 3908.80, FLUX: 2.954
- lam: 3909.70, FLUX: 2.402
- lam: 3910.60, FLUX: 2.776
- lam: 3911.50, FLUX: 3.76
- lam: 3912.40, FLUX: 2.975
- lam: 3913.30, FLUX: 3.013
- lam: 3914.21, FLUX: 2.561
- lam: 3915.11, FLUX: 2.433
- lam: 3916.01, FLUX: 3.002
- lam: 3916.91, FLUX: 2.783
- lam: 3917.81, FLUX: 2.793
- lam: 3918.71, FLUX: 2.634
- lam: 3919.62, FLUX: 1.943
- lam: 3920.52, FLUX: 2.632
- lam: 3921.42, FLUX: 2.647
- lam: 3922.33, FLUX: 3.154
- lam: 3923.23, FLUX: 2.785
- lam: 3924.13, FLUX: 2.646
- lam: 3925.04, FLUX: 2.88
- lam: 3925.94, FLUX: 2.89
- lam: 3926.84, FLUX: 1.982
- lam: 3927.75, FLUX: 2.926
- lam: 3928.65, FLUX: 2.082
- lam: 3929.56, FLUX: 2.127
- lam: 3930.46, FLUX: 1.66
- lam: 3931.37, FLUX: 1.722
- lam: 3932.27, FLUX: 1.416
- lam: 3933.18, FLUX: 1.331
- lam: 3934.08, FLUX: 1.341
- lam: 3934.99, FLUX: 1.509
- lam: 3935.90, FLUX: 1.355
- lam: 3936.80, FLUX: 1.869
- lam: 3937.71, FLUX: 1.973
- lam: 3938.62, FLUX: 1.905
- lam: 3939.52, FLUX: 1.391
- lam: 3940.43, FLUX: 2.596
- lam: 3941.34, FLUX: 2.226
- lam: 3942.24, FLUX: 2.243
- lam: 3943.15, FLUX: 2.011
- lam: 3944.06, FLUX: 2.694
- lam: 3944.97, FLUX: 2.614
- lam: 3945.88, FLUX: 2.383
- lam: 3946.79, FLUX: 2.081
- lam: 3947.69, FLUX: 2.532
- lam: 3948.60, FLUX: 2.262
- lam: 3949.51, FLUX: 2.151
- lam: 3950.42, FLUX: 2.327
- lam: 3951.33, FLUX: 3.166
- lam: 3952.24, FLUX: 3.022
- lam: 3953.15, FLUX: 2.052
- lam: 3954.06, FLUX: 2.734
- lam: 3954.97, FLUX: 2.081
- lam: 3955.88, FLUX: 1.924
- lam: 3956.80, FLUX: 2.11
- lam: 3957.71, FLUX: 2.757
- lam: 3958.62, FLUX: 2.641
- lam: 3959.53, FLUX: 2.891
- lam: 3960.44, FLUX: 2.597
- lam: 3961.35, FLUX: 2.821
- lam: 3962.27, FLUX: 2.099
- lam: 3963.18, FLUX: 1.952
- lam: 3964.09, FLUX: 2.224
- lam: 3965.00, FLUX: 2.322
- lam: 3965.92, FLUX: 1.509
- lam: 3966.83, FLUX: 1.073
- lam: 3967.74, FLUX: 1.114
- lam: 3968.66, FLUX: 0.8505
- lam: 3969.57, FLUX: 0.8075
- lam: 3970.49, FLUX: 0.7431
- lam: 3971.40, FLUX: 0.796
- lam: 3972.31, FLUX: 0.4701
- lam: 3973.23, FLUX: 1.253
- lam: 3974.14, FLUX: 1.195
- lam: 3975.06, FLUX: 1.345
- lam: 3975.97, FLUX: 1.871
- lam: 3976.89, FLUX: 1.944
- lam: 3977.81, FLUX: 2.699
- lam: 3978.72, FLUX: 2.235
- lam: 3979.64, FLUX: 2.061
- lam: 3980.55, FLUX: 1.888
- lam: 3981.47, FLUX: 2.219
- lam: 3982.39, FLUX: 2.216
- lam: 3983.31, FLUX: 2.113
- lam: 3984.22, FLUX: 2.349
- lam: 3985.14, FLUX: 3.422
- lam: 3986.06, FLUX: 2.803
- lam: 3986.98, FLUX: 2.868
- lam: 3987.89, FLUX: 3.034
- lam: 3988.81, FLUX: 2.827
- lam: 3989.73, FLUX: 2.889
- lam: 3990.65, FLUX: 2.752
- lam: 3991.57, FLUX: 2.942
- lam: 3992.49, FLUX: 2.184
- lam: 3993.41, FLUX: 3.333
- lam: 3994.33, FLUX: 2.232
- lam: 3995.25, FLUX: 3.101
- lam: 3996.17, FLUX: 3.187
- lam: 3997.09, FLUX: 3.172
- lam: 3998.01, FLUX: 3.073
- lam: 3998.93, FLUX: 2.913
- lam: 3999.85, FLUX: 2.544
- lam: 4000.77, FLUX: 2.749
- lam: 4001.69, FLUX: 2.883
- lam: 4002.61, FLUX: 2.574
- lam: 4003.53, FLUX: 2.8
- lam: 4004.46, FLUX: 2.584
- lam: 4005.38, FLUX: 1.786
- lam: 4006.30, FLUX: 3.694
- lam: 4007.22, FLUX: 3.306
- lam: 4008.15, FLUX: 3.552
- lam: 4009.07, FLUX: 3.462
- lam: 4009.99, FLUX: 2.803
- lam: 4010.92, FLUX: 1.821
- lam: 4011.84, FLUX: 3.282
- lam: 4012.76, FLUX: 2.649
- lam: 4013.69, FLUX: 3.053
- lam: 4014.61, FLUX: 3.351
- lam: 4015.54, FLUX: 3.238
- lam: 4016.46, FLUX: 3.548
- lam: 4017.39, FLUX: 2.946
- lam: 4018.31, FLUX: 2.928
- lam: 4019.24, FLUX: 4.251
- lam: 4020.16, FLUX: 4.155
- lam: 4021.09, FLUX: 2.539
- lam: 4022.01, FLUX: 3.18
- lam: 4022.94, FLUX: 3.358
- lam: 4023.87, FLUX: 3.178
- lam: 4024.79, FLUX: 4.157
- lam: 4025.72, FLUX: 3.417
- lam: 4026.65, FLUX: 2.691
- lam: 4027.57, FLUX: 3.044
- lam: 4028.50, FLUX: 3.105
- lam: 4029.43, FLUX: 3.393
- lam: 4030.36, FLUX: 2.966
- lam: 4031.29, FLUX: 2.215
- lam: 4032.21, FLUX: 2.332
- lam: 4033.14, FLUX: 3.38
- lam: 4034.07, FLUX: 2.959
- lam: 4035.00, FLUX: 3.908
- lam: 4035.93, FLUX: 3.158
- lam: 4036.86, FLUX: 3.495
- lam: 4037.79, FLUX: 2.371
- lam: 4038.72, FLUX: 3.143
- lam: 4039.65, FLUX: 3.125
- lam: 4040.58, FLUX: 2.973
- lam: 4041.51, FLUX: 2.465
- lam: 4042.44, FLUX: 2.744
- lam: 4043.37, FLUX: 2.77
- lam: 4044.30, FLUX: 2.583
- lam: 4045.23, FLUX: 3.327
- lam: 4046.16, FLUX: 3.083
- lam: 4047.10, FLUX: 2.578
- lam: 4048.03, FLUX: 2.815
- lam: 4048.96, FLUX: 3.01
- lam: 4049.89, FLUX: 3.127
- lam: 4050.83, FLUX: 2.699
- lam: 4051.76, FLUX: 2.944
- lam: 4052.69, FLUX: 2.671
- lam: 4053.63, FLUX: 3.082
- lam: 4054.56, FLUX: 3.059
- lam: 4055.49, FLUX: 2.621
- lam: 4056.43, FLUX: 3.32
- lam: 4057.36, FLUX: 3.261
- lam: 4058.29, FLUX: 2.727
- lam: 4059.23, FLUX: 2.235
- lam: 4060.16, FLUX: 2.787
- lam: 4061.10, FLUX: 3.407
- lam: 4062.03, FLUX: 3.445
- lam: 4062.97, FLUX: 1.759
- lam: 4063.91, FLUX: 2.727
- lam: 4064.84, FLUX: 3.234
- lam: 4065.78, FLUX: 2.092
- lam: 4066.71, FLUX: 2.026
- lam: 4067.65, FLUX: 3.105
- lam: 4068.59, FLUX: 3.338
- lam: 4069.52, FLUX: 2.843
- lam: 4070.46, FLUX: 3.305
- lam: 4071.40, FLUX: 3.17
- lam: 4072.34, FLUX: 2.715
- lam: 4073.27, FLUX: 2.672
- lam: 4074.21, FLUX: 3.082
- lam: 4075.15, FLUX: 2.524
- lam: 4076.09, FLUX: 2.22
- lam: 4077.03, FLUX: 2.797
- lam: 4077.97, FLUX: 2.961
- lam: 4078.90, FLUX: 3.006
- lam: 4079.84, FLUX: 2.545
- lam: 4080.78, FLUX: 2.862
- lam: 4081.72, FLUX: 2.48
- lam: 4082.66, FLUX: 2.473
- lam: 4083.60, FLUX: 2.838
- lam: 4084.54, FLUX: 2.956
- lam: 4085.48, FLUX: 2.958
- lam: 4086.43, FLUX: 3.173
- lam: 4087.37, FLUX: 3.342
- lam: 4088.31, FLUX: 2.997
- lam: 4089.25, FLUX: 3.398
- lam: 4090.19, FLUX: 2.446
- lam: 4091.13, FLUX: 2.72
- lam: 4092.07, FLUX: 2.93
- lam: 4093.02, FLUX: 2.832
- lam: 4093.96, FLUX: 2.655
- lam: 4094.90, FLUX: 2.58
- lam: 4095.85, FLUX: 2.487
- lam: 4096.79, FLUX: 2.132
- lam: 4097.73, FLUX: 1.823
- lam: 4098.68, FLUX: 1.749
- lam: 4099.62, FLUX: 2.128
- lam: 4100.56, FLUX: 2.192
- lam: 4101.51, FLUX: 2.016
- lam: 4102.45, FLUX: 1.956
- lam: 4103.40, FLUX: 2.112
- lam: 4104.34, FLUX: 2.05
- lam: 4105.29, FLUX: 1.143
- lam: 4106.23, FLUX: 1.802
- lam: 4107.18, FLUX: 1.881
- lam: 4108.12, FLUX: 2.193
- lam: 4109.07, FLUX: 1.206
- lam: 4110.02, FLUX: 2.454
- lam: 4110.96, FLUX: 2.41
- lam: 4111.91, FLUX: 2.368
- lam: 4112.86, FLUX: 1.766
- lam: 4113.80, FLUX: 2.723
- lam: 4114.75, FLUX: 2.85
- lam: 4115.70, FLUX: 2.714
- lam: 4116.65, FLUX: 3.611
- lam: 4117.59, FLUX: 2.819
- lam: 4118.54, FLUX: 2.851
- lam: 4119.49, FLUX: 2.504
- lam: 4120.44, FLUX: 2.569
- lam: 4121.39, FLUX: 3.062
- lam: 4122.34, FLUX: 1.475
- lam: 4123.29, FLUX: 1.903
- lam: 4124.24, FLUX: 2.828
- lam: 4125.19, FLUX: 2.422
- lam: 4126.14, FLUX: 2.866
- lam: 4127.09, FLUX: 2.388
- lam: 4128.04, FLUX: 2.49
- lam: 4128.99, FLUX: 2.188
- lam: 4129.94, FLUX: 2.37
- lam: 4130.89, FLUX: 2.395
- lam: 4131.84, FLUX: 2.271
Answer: 1.33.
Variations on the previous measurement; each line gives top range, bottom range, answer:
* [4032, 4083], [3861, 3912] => 1.41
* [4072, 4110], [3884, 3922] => 1.22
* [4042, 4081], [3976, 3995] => 1.16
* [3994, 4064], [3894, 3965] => 1.35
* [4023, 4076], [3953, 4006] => 1.34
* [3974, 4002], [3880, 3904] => 1.37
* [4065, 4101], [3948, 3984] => 1.46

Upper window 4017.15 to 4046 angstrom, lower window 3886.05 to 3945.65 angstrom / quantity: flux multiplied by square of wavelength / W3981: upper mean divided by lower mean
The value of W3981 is 1.50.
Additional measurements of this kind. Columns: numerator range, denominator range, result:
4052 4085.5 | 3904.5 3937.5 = 1.29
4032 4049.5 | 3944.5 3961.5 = 1.25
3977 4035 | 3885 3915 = 1.44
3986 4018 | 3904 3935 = 1.26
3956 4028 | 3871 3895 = 1.37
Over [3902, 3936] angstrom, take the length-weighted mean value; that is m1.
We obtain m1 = 2.42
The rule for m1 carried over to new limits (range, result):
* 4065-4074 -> 2.83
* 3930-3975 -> 1.93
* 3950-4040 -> 2.62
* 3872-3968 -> 2.22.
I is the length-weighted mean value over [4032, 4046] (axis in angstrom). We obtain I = 3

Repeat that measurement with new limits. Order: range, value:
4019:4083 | 2.94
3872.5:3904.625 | 2.04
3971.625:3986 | 1.96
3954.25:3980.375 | 1.81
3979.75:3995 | 2.62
